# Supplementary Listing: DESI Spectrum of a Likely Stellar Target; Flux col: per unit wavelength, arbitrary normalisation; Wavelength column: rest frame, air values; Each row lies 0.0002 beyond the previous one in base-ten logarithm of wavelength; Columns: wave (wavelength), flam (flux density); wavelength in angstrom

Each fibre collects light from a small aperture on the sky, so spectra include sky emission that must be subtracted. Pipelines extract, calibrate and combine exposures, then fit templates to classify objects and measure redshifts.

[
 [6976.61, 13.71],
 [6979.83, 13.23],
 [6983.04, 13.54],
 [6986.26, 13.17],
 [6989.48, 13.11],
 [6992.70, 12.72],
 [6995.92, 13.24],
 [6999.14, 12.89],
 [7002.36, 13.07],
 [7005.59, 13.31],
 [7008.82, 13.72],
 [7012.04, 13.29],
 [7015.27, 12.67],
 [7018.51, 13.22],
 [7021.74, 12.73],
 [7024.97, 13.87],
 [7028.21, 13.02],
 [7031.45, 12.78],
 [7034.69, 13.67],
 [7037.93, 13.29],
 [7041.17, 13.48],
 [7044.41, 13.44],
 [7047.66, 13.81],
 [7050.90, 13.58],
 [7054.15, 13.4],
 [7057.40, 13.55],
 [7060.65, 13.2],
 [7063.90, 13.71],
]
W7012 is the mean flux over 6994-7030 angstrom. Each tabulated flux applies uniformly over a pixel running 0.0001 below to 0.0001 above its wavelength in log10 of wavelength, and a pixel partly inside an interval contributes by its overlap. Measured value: 13.2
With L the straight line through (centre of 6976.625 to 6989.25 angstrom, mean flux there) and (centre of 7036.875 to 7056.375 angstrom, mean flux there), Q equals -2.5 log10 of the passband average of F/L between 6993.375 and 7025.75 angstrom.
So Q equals 0.019 mag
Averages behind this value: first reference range 13.3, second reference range 13.5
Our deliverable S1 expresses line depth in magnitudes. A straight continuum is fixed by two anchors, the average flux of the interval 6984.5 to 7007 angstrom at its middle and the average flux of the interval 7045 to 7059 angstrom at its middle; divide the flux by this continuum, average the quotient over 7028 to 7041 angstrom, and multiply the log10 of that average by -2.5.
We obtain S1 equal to 0.01 mag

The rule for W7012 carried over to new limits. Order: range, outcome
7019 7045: 13.3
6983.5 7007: 13.1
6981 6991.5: 13.2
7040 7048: 13.5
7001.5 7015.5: 13.3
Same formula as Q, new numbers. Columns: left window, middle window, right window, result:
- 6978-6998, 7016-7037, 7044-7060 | 0.02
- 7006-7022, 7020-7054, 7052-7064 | 0.00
